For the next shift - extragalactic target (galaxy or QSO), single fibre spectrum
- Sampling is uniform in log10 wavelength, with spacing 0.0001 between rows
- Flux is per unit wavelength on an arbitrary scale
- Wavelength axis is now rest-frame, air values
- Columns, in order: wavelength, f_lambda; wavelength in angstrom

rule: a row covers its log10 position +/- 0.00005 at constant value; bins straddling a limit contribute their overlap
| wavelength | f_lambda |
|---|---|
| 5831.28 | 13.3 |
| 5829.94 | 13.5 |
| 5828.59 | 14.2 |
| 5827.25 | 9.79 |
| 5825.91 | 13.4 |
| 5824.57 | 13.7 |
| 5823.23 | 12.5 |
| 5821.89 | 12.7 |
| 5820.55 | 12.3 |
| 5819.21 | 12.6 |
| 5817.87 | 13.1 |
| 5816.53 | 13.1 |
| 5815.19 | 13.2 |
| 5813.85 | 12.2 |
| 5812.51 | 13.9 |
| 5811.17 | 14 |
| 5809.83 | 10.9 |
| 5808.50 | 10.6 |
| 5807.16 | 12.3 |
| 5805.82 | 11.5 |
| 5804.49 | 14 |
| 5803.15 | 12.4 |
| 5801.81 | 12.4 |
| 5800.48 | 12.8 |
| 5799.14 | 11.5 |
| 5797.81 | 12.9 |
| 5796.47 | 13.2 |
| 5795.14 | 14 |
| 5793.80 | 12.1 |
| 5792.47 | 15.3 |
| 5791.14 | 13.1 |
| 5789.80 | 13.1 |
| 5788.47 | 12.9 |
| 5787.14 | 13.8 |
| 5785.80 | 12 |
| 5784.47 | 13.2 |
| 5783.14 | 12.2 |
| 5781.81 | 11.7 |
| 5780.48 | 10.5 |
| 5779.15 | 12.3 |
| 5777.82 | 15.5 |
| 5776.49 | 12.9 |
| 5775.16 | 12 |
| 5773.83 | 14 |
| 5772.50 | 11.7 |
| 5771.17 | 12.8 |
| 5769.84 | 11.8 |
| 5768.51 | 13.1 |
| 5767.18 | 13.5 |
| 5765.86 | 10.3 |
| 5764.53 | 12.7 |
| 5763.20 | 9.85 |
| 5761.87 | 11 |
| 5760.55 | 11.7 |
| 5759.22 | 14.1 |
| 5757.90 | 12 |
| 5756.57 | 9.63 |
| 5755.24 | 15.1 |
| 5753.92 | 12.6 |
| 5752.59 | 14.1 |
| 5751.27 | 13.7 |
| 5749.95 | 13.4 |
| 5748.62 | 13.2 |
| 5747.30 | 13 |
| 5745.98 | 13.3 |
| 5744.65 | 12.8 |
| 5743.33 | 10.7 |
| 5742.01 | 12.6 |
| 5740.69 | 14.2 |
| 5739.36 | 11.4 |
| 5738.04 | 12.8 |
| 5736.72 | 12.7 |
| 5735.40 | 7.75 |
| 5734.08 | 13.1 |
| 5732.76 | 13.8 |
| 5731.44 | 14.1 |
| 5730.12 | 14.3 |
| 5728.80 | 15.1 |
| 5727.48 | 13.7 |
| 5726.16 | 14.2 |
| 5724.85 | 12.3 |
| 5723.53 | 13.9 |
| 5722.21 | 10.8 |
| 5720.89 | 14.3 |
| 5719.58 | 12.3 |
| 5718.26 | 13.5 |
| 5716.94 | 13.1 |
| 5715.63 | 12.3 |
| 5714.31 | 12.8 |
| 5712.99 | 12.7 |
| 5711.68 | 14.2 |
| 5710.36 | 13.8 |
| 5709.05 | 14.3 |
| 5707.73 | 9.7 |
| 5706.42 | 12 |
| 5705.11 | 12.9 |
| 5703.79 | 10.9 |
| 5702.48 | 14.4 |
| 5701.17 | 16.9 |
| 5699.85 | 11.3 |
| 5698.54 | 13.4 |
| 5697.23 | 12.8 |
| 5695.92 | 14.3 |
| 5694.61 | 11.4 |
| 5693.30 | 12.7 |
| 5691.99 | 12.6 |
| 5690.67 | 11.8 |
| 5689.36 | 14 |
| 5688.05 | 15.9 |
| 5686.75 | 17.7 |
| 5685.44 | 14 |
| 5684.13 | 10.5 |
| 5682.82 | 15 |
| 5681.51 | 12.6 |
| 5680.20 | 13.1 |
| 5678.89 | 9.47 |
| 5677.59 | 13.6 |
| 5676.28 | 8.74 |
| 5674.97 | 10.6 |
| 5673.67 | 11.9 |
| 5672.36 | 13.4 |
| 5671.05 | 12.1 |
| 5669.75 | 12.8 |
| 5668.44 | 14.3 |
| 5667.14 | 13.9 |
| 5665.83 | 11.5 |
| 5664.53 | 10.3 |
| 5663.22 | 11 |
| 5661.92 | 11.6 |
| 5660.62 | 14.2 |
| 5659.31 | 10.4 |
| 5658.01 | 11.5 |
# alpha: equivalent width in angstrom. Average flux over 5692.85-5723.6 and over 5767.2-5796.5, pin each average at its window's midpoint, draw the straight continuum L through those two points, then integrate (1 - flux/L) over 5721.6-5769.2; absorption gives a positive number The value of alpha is 0.82 angstrom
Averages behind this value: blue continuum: 12.9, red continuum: 12.9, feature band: 12.7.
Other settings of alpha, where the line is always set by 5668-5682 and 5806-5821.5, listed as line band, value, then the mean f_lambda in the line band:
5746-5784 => -0.57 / 12.5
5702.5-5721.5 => -1.05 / 12.8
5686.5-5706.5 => -2.15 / 13.4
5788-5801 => -0.67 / 13.1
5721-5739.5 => -1.09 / 12.9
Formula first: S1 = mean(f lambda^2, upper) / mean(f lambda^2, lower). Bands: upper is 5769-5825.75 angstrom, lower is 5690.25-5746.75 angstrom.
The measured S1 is 1.02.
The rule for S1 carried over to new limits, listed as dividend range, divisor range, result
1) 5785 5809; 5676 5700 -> 1.02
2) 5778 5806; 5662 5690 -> 1.05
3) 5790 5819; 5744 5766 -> 1.04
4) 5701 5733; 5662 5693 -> 1.06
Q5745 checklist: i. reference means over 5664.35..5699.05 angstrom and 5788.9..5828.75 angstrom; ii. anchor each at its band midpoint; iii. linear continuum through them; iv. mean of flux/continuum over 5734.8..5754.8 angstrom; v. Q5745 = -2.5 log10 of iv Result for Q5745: 0.015 mag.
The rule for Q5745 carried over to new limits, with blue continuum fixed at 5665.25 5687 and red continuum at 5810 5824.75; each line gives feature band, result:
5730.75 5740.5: 0.03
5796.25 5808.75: 0.04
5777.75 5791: 0.02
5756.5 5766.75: 0.11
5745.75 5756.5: -0.05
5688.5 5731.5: -0.04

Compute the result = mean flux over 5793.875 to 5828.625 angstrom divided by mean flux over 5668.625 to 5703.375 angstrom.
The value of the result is 1.0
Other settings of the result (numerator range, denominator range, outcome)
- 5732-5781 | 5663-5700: 0.98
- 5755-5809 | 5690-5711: 0.98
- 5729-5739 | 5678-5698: 0.96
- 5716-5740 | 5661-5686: 1.07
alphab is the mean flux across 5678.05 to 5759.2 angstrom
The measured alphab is 13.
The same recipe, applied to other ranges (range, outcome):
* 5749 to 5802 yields 12.7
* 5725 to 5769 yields 12.7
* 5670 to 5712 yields 12.9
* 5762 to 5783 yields 12.3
